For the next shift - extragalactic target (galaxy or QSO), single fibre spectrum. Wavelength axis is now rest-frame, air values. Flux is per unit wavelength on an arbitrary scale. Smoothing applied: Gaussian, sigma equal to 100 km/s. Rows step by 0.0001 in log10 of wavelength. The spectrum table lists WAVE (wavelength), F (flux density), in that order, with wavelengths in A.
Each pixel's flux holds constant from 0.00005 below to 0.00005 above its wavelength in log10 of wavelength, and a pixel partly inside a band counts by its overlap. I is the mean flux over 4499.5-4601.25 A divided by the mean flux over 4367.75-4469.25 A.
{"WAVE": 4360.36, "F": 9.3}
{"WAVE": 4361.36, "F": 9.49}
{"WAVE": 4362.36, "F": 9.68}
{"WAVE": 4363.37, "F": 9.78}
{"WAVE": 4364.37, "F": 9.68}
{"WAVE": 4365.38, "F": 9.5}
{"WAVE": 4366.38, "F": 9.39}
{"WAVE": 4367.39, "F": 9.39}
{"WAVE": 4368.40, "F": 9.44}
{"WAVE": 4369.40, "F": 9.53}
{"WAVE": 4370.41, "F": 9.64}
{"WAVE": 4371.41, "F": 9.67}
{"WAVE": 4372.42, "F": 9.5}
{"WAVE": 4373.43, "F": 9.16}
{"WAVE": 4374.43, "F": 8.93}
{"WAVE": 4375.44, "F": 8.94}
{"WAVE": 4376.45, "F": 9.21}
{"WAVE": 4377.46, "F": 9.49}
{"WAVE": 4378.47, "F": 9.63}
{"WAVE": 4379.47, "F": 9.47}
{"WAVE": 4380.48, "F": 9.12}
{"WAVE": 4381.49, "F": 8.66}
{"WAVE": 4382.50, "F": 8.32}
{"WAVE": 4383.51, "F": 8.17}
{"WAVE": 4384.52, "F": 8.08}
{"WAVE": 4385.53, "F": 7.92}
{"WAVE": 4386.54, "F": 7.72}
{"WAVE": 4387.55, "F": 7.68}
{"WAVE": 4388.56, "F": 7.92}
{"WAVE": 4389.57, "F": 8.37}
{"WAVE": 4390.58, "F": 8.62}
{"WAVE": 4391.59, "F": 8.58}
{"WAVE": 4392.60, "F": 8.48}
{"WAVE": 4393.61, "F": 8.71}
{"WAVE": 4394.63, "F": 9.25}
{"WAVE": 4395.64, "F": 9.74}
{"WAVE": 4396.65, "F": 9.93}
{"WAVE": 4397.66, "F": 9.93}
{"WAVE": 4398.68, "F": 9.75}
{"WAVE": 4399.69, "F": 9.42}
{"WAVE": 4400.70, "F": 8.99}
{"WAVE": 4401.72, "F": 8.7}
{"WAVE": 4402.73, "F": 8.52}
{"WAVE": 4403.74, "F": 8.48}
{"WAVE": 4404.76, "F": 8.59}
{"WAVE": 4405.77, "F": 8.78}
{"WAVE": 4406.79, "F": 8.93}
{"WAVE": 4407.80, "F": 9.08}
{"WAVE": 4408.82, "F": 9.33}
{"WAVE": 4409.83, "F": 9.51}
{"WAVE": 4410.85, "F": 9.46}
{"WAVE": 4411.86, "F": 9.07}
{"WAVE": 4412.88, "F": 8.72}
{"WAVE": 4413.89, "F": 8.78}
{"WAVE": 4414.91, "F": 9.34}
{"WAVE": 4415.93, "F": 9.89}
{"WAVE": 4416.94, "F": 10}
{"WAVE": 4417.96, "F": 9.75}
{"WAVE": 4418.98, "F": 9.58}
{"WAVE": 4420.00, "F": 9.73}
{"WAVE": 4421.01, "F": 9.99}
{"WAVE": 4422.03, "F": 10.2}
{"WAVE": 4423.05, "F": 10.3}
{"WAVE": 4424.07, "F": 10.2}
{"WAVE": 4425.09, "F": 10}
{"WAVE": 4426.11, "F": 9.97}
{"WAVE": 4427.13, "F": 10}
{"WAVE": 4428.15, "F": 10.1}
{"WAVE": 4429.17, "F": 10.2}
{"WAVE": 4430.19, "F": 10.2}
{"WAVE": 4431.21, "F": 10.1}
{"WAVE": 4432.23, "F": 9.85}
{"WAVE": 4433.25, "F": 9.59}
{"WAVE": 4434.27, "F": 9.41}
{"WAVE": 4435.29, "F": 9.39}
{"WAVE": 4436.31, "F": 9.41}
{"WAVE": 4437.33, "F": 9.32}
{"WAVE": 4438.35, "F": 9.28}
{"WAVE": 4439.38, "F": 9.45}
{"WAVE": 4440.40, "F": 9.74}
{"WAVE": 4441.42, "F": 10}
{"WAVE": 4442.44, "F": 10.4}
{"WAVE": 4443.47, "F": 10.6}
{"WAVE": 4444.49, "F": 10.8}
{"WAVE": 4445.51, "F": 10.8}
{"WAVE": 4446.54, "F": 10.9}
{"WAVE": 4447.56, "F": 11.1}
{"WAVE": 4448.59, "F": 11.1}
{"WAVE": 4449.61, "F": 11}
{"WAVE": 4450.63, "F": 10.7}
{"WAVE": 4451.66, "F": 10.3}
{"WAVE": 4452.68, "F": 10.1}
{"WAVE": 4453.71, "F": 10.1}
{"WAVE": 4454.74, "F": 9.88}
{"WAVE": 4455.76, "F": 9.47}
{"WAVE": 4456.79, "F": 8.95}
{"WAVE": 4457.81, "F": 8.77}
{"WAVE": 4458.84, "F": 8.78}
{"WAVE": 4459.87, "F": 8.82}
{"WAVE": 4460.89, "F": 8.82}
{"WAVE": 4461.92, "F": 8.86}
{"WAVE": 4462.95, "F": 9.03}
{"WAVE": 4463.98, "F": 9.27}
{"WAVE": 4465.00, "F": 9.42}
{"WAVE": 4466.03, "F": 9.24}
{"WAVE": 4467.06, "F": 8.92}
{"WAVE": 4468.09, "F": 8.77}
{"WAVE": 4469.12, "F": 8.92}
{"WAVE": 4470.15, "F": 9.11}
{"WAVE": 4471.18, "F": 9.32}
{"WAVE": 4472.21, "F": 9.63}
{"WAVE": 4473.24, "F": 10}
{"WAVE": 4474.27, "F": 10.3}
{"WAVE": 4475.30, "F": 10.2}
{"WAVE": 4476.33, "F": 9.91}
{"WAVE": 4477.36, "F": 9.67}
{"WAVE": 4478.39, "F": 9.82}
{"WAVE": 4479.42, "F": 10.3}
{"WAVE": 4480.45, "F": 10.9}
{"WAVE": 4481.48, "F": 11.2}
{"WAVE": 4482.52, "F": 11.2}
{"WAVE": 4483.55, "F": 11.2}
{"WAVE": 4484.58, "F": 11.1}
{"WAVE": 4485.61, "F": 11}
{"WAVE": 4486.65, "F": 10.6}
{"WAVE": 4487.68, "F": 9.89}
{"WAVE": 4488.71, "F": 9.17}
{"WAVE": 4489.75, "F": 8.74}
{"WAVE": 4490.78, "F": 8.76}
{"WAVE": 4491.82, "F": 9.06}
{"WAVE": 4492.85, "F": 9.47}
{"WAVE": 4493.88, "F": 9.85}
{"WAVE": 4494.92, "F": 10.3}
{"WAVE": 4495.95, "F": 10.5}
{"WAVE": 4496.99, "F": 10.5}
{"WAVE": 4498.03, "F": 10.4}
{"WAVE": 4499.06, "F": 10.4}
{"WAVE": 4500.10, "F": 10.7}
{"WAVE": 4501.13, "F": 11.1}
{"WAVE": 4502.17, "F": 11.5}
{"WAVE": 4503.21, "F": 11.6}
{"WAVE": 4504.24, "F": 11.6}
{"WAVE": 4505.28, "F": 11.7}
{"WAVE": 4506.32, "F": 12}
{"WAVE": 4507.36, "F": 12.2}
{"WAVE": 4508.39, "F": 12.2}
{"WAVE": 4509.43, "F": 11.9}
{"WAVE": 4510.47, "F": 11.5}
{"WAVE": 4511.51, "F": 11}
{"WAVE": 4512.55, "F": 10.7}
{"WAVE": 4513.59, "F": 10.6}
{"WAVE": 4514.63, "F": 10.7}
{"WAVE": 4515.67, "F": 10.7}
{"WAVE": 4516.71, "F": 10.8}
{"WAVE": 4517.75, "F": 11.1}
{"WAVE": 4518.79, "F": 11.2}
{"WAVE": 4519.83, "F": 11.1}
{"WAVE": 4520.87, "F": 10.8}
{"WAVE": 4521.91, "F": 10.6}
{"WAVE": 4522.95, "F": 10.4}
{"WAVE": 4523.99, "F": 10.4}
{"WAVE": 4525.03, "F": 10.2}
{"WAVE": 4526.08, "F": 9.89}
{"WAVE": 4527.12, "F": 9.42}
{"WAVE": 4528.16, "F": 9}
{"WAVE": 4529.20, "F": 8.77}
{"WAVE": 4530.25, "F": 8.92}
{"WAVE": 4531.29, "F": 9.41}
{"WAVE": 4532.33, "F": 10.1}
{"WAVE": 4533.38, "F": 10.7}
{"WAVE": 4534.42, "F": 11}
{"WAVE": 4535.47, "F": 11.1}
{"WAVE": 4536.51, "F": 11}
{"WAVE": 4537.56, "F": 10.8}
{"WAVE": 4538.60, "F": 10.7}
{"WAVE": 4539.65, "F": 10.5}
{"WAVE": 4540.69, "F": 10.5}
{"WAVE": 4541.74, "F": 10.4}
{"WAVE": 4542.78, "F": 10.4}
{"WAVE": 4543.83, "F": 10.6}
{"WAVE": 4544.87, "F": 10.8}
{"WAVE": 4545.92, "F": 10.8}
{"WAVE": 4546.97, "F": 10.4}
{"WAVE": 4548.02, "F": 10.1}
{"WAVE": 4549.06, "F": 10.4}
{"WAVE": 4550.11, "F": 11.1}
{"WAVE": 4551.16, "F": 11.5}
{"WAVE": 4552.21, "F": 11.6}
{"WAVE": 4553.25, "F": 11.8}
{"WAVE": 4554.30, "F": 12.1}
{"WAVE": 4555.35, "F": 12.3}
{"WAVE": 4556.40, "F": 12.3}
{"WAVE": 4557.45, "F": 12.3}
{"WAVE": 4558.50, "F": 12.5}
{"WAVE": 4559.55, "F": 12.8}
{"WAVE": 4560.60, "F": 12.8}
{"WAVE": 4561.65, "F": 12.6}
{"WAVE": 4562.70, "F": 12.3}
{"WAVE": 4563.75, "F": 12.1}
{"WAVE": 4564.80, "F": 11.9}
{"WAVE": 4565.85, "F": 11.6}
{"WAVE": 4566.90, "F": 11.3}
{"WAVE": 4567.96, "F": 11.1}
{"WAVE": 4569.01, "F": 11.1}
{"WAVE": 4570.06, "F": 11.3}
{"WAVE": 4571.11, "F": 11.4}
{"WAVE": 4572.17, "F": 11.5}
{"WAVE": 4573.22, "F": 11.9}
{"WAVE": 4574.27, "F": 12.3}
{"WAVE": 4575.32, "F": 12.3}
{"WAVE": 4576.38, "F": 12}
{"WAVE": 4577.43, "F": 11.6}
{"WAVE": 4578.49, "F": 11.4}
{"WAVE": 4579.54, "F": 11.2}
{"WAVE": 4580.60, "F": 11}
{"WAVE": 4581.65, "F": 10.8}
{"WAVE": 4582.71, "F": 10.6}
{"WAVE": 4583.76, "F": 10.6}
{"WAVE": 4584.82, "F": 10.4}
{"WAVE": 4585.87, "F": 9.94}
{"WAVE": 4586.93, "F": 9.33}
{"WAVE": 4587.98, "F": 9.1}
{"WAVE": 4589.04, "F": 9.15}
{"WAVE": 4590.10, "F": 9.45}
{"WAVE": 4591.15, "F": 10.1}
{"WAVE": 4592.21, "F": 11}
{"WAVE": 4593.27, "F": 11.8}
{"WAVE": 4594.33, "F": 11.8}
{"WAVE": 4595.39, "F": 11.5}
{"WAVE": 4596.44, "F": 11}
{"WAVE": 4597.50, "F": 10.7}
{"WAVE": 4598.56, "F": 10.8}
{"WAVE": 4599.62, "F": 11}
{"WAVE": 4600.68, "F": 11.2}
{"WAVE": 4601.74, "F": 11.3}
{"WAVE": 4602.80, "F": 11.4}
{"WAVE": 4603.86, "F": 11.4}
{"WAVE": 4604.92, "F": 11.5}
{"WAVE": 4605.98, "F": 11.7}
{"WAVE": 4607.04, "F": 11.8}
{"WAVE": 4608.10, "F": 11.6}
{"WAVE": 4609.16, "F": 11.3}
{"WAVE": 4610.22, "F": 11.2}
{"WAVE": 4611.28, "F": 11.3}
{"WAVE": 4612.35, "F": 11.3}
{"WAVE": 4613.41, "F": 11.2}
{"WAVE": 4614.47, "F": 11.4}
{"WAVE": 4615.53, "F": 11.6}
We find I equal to 1.2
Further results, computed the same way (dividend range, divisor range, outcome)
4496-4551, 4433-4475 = 1.10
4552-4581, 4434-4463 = 1.21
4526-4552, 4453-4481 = 1.09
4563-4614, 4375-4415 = 1.25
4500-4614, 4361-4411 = 1.22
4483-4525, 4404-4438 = 1.12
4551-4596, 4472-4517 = 1.07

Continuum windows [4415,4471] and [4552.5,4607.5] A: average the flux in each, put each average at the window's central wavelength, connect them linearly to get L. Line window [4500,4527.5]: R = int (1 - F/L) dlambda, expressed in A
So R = -1.2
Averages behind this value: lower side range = 9.78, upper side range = 11.3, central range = 11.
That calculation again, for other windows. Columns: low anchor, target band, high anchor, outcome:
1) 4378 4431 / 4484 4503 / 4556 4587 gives 0.5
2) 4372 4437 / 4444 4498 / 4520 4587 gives 0.7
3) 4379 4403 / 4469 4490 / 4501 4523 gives 0.9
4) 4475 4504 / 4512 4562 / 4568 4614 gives -0.7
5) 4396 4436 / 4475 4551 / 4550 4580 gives 3.5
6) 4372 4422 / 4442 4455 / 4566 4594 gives -1.4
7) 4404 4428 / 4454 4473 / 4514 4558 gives 1.6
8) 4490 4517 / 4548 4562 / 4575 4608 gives -1.3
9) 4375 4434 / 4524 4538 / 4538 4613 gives 0.9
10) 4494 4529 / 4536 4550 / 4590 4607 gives 0.5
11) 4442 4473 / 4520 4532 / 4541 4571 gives 1.2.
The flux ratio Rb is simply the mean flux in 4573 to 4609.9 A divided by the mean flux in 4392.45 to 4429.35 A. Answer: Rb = 1.17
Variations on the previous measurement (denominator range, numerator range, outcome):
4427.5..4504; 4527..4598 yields 1.10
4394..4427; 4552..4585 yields 1.24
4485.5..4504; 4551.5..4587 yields 1.14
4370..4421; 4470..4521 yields 1.17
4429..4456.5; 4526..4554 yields 1.03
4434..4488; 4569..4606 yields 1.11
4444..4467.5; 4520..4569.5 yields 1.12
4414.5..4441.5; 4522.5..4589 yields 1.12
